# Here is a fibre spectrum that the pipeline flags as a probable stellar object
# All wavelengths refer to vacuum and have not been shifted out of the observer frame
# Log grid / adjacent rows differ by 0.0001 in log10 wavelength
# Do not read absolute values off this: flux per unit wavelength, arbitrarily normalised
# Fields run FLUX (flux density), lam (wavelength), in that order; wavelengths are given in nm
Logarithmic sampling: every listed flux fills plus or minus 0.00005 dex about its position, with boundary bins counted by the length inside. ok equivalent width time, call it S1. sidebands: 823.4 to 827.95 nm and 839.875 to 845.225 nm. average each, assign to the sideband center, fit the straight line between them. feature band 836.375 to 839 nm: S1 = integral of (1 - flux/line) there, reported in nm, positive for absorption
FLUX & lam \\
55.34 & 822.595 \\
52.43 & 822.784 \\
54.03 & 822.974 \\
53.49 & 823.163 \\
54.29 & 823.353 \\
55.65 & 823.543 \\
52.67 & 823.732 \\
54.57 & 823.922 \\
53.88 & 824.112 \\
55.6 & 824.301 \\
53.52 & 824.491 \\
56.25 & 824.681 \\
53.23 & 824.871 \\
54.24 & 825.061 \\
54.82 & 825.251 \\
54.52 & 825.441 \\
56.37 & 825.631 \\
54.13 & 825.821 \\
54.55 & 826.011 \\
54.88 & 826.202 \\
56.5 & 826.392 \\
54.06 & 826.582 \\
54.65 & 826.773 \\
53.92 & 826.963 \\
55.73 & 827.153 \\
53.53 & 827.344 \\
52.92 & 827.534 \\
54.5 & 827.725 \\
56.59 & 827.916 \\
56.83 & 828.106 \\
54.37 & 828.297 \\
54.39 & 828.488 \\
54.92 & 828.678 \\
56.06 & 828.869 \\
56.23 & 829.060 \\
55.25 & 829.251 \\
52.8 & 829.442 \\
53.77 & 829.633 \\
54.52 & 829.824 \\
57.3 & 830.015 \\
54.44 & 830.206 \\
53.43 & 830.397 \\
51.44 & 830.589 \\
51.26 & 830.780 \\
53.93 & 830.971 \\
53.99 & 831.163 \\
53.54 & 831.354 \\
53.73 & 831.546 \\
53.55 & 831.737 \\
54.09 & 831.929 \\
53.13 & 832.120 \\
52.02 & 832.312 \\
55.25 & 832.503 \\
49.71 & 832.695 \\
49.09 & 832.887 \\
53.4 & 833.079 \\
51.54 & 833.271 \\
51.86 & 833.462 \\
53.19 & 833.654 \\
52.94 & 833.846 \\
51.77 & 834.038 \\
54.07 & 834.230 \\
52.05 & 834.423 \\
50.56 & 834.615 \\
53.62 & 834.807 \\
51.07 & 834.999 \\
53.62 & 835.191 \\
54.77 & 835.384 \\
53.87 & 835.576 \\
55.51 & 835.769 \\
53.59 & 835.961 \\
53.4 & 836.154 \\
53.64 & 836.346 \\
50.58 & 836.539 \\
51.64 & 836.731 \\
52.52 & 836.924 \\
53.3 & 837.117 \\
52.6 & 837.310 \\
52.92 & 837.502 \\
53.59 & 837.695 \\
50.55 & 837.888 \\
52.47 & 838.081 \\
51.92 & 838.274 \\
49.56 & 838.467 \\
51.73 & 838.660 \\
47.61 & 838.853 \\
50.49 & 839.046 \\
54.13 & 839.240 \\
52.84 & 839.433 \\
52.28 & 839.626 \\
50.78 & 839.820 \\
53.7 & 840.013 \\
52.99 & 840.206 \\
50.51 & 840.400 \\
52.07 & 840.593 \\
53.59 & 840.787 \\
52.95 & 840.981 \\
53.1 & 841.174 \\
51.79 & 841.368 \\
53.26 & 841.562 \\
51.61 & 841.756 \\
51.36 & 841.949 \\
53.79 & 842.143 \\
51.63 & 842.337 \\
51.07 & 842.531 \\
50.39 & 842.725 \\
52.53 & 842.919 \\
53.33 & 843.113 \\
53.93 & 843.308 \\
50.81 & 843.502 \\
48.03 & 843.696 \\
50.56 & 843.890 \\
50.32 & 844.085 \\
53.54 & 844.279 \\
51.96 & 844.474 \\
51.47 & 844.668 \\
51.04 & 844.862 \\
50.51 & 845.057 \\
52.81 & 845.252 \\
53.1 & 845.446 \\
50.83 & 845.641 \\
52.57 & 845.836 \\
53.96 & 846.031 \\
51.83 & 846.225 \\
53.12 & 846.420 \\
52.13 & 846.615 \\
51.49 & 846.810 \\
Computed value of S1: 0.05 nm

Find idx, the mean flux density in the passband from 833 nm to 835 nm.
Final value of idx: 52.4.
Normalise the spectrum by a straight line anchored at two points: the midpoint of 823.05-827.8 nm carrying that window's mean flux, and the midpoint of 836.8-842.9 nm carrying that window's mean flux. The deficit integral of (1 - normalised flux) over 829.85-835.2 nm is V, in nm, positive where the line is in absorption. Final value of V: 0.04 nm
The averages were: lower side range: 54.5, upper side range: 52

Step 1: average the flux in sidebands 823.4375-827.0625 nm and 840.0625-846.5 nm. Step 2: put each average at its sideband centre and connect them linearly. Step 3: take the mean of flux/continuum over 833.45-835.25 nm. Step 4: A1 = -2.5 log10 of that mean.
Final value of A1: 0.017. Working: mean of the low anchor 54.6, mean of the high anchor 52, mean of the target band 52.5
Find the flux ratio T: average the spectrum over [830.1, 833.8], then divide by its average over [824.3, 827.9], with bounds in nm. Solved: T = 1.0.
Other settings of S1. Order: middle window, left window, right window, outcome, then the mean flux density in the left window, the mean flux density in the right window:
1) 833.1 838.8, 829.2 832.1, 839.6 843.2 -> 0.05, 53.8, 52.2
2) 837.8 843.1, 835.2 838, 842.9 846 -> 0.05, 53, 51.7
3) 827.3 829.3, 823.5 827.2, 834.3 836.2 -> -0.03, 54.7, 53.2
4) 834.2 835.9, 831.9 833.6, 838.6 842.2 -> -0.03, 52.2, 52.1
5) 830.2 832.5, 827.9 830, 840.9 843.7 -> 0.06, 55.1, 52.1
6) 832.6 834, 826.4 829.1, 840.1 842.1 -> 0.06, 54.9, 52.4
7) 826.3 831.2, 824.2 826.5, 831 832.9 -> -0.05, 54.9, 53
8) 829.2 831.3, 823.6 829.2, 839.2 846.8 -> 0.01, 54.8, 52.1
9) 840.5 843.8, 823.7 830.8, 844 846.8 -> 0.03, 54.6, 52.1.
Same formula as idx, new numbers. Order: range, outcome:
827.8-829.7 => 55.1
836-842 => 52.1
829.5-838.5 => 52.9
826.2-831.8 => 54.4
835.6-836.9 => 53.1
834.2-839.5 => 52.4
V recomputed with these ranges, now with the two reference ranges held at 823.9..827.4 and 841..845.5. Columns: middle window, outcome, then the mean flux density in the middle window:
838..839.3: 0.04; 51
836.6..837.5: 0.01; 52.5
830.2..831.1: 0.02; 52.7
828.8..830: -0.02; 54.9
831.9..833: 0.03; 52.1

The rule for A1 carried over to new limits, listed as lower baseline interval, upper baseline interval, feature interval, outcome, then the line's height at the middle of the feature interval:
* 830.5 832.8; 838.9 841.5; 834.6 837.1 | -0.01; 52.6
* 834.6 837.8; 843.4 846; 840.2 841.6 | -0.01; 52.1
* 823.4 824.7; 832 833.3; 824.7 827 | -0.01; 54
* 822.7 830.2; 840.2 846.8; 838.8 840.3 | 0.01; 52.6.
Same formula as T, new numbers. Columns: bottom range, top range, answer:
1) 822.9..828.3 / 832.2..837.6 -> 0.96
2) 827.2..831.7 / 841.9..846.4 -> 0.95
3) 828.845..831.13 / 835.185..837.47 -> 0.98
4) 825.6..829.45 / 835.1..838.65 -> 0.96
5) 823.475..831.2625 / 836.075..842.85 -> 0.95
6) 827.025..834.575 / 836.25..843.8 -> 0.97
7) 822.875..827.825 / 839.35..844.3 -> 0.95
